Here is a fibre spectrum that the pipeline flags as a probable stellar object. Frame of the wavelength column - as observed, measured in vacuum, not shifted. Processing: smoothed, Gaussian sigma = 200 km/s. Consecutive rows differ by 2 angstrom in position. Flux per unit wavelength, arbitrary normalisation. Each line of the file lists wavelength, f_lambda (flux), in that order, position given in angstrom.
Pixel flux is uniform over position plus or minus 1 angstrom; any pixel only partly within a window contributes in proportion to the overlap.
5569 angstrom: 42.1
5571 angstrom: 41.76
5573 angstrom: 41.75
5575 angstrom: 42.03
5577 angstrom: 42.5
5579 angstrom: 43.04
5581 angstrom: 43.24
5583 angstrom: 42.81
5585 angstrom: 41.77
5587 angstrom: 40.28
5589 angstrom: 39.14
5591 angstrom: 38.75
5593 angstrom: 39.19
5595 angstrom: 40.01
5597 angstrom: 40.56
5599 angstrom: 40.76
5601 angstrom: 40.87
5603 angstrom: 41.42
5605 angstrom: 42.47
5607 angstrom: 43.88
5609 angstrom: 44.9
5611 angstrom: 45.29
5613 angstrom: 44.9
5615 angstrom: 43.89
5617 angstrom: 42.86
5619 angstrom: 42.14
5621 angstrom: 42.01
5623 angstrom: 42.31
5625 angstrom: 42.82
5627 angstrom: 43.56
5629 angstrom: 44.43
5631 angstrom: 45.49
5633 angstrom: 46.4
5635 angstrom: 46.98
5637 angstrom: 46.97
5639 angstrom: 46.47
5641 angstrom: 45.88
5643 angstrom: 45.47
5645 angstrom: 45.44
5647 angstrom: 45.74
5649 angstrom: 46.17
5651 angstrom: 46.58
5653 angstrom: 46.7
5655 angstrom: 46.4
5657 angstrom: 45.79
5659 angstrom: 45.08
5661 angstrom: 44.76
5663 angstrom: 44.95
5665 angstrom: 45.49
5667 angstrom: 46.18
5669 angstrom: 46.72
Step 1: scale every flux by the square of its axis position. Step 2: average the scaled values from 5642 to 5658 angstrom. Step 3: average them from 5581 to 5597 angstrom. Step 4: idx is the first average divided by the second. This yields 1.16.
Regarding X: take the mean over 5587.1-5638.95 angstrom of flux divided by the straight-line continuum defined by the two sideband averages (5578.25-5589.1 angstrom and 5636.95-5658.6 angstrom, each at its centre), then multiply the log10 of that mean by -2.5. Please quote 0.02 mag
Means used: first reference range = 41.9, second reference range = 46.1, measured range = 42.9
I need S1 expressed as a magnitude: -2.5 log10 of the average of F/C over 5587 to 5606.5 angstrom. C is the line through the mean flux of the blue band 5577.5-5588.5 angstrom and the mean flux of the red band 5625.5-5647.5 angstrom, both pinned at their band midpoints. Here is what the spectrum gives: 0.07 mag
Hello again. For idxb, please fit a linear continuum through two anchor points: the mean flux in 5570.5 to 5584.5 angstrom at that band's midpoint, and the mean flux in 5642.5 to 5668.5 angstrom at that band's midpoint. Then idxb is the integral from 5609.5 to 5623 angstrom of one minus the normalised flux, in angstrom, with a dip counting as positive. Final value 0.2 angstrom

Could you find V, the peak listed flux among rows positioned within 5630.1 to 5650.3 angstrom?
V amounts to 46.98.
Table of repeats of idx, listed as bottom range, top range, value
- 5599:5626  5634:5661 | 1.09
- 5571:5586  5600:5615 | 1.03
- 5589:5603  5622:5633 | 1.11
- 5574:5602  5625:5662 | 1.14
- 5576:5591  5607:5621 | 1.07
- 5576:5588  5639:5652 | 1.11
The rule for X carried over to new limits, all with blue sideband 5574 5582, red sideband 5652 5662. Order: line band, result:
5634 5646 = -0.03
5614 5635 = 0.02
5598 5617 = 0.02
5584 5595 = 0.09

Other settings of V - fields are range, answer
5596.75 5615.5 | 45.29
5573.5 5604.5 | 43.24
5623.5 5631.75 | 45.49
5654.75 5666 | 46.4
